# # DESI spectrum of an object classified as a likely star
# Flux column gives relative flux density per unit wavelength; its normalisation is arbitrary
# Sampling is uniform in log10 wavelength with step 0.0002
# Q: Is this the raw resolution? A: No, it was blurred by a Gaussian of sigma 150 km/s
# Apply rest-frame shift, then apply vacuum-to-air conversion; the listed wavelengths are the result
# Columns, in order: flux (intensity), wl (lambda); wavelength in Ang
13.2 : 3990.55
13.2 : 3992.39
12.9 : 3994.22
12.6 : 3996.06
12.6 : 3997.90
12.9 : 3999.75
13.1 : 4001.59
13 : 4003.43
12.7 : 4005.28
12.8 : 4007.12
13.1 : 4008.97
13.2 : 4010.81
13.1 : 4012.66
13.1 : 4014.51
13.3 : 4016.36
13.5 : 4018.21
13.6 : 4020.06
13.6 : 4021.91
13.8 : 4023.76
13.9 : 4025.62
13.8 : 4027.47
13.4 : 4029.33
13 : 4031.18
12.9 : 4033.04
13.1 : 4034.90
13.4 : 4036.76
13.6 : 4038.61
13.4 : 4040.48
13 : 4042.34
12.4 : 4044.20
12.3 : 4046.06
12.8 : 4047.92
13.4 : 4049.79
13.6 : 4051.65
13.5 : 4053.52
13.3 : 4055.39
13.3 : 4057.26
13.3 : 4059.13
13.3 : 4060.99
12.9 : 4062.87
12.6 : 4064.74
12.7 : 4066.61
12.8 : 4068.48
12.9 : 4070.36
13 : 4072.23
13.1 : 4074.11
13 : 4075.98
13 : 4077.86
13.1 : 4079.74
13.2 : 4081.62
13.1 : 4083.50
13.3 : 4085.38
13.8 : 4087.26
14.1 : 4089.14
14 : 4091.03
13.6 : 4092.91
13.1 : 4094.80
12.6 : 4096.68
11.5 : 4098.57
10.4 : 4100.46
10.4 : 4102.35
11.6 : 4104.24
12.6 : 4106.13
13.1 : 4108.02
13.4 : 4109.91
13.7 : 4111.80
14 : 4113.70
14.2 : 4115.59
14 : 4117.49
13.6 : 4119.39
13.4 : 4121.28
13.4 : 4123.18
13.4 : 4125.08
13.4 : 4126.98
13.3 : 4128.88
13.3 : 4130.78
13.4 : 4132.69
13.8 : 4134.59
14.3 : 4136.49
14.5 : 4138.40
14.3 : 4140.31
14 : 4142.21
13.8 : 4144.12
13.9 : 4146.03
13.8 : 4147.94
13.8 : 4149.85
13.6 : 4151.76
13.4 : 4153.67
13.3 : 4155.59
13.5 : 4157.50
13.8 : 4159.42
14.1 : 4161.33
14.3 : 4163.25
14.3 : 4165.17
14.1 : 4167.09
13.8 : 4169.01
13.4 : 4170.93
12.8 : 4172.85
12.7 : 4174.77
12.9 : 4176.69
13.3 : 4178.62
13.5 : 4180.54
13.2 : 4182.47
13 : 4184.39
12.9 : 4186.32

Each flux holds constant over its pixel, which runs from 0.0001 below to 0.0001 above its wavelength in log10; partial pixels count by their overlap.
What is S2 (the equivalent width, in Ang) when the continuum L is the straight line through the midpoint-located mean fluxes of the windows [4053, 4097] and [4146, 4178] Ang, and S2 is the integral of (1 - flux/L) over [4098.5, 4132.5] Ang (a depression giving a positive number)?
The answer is 1.0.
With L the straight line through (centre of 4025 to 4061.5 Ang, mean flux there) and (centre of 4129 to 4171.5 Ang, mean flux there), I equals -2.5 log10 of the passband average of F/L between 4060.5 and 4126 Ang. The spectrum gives 0.040 mag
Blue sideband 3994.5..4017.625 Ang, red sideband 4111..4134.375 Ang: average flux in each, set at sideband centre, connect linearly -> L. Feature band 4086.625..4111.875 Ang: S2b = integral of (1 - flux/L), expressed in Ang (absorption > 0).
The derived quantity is 1.5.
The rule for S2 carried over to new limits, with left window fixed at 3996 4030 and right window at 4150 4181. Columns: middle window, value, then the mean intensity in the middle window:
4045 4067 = 0.4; 13.1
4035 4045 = 0.1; 13.2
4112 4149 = -0.8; 13.8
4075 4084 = 0.2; 13.1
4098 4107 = 1.4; 11.3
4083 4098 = 0.0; 13.4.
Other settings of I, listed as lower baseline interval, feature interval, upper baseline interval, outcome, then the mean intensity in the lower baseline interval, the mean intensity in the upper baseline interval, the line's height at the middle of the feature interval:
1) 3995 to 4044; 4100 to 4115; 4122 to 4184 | 0.08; 13.2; 13.6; 13.5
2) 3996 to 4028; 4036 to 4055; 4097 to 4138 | 0.00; 13.2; 13.1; 13.2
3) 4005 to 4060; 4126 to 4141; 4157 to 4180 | -0.02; 13.2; 13.6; 13.5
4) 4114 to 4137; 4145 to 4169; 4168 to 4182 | -0.04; 13.6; 13.2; 13.4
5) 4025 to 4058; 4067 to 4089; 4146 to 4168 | 0.02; 13.2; 13.8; 13.4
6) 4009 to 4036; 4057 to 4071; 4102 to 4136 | 0.03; 13.4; 13.3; 13.3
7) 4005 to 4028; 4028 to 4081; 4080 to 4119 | 0.01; 13.4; 13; 13.2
